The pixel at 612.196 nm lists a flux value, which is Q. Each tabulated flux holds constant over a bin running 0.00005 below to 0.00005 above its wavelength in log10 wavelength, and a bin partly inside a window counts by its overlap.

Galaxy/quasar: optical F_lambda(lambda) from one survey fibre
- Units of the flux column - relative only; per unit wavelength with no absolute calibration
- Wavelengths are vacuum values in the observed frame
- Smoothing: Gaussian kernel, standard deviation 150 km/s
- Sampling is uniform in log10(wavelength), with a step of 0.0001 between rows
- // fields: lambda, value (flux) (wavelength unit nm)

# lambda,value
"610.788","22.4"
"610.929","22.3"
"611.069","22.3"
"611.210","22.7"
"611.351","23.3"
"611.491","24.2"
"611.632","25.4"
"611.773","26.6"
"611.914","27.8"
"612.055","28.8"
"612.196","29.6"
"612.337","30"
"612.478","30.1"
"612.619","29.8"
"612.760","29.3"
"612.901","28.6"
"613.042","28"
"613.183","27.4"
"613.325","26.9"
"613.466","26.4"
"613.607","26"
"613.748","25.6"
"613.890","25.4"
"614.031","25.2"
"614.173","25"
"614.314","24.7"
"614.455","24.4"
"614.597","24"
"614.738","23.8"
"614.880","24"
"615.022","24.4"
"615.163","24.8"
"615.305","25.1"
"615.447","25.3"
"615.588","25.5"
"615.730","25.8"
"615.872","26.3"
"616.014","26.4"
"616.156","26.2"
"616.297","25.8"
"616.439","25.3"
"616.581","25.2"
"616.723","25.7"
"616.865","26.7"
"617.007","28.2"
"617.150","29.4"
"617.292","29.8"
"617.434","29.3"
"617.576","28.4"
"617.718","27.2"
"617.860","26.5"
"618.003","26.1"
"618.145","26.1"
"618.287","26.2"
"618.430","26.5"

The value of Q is 29.6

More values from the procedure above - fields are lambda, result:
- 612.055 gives 28.8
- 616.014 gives 26.4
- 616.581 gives 25.2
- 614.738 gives 23.8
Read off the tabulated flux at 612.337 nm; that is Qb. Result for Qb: 30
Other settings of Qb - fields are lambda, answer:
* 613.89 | 25.4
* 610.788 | 22.4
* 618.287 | 26.2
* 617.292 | 29.8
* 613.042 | 28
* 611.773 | 26.6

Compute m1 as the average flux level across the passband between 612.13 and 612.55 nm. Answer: 29.9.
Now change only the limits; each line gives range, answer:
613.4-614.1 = 25.7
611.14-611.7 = 23.9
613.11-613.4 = 27.1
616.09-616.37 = 26.1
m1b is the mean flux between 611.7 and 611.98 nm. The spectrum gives 27.1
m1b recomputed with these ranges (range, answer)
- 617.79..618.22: 26.2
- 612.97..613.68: 27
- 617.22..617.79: 28.7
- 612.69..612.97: 29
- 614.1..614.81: 24.4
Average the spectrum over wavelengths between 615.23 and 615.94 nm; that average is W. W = 25.6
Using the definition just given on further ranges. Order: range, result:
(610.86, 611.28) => 22.5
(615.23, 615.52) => 25.2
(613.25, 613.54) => 26.6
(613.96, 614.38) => 25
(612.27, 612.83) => 29.8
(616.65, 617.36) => 27.9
